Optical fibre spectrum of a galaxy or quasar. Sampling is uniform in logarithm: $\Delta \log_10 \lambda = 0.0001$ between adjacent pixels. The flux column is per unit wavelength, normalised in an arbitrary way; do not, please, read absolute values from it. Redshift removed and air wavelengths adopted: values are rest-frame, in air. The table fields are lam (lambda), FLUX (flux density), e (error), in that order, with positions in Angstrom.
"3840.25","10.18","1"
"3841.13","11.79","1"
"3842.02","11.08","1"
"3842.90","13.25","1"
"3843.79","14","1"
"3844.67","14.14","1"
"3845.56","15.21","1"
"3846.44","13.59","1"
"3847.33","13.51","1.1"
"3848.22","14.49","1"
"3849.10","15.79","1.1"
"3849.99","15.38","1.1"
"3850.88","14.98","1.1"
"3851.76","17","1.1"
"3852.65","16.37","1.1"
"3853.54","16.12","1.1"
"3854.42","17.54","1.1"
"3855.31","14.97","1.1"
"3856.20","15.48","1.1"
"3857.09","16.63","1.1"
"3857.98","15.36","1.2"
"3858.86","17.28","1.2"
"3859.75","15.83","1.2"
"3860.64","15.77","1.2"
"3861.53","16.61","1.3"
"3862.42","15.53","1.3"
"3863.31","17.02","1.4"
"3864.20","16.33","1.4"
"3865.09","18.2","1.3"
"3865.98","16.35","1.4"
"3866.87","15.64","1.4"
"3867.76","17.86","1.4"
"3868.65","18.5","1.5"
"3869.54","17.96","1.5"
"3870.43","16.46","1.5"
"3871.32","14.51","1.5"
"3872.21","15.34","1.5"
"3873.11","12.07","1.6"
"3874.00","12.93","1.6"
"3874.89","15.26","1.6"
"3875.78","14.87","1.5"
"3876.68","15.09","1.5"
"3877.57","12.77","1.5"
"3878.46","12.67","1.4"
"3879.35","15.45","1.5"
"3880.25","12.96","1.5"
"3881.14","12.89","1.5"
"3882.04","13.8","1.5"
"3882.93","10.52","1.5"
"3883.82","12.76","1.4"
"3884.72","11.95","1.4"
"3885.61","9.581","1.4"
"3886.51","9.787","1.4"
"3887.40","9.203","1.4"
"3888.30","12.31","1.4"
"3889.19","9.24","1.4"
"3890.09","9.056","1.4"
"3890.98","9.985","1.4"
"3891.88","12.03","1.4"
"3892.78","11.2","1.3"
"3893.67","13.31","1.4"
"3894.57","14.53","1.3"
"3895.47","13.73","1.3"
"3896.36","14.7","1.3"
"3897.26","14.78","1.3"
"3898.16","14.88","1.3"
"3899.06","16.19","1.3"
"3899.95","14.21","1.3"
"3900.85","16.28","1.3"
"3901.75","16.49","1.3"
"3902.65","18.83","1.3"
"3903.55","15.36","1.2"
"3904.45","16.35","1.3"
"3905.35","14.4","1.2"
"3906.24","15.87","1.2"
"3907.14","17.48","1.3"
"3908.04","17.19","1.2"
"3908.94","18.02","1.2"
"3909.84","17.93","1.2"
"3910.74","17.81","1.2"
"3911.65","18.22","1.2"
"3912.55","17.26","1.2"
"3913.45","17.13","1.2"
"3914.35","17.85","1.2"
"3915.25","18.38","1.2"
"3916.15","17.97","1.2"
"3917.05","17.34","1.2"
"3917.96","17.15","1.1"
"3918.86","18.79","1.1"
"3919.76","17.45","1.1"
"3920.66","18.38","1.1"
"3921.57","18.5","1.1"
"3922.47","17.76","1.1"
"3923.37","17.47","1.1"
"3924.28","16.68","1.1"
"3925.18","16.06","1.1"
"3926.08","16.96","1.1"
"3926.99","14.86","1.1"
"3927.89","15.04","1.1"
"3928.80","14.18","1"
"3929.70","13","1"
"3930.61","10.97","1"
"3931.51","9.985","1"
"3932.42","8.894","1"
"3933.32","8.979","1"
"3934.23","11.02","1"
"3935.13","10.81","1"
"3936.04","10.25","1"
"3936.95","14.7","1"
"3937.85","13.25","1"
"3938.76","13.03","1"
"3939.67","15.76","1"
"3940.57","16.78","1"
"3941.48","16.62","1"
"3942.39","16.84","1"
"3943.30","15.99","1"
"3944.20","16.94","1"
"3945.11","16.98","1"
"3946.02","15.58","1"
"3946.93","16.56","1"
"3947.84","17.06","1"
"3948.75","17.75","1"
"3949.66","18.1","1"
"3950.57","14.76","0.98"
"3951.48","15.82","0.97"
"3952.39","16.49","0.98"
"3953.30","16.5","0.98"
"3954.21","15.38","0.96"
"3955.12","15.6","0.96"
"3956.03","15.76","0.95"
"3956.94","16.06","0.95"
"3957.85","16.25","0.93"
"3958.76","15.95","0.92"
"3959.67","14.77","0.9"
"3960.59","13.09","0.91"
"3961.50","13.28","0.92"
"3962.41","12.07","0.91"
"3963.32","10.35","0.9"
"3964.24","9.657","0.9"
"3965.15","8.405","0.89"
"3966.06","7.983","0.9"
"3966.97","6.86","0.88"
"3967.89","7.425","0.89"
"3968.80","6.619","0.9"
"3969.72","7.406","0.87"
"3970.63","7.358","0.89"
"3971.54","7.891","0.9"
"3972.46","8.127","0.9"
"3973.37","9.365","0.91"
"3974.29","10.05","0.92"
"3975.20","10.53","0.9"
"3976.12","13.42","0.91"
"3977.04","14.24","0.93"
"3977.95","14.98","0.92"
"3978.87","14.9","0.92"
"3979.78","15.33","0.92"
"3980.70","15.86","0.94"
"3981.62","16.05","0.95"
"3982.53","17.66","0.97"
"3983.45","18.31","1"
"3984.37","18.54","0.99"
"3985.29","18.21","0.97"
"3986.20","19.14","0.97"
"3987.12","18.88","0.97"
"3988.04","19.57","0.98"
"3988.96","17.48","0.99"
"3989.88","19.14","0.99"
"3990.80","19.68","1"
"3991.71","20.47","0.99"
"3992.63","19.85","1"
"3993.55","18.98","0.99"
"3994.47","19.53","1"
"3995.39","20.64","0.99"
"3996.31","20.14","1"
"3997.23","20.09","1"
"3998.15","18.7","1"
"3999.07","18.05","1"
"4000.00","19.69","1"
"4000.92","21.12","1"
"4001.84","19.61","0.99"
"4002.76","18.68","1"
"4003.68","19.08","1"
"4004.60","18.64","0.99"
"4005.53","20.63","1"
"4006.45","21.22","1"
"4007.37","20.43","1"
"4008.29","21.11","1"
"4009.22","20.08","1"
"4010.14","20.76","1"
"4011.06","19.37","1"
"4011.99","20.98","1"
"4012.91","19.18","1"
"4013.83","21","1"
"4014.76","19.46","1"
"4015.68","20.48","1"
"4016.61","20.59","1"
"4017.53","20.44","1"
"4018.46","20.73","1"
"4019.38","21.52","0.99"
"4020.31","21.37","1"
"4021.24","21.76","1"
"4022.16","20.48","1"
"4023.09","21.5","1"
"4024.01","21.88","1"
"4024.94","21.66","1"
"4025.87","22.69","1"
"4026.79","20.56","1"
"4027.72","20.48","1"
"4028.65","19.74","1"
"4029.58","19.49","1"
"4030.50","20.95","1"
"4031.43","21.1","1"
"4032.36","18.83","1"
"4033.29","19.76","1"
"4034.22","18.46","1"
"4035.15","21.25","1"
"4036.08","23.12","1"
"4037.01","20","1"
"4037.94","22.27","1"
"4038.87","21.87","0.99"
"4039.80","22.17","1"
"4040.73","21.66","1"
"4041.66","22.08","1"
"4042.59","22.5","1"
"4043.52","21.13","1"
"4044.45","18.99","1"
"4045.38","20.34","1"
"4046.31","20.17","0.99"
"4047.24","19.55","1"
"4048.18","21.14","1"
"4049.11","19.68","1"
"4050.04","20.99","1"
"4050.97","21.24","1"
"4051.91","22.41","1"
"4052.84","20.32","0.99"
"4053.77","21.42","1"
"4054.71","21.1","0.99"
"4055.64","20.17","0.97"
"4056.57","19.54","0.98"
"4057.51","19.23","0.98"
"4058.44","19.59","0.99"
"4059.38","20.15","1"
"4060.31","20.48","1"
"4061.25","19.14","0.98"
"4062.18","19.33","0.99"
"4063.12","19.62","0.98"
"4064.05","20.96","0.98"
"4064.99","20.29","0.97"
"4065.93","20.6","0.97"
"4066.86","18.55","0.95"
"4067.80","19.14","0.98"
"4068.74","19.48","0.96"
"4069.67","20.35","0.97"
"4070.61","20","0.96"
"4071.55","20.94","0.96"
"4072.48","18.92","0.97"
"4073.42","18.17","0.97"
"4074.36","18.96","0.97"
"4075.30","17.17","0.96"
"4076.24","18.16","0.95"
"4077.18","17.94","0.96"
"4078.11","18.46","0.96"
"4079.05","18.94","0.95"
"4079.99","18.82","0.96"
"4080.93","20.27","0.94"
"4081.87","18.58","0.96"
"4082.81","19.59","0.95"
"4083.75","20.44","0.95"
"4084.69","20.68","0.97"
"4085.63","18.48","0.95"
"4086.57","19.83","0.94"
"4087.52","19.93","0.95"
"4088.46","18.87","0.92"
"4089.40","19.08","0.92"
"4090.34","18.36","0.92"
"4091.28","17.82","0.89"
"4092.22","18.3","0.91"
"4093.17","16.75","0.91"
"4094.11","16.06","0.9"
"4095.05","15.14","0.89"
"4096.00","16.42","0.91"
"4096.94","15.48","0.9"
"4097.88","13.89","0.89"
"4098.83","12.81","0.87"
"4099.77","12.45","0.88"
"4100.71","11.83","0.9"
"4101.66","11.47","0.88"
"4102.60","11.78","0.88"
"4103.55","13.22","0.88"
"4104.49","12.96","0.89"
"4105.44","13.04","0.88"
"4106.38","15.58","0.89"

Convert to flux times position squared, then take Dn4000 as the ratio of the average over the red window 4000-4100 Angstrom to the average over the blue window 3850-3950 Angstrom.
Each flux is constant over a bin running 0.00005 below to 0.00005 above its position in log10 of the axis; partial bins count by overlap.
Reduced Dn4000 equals 1.4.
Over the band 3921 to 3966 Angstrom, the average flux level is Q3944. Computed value 14.5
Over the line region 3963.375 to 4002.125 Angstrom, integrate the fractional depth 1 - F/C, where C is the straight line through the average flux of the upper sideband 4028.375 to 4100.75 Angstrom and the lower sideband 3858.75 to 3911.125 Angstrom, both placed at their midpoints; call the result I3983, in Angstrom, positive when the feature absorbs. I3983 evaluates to 4.9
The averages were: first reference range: 14.6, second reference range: 19.4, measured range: 15.1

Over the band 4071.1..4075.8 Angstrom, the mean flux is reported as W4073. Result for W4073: 18.8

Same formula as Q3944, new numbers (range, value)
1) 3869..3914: 14.3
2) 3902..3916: 17.2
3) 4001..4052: 20.7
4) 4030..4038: 20.5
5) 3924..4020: 15.9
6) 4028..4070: 20.5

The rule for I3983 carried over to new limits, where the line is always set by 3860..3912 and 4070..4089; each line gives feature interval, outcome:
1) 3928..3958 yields 2.53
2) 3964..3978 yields 6.23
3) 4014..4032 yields -3.08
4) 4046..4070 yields -1.96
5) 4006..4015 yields -1.46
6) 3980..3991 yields -0.75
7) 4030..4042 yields -1.91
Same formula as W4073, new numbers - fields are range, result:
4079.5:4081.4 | 19.5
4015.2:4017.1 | 20.6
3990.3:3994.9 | 19.7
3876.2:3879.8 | 14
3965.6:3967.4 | 7.46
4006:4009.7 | 20.7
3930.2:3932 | 10.4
